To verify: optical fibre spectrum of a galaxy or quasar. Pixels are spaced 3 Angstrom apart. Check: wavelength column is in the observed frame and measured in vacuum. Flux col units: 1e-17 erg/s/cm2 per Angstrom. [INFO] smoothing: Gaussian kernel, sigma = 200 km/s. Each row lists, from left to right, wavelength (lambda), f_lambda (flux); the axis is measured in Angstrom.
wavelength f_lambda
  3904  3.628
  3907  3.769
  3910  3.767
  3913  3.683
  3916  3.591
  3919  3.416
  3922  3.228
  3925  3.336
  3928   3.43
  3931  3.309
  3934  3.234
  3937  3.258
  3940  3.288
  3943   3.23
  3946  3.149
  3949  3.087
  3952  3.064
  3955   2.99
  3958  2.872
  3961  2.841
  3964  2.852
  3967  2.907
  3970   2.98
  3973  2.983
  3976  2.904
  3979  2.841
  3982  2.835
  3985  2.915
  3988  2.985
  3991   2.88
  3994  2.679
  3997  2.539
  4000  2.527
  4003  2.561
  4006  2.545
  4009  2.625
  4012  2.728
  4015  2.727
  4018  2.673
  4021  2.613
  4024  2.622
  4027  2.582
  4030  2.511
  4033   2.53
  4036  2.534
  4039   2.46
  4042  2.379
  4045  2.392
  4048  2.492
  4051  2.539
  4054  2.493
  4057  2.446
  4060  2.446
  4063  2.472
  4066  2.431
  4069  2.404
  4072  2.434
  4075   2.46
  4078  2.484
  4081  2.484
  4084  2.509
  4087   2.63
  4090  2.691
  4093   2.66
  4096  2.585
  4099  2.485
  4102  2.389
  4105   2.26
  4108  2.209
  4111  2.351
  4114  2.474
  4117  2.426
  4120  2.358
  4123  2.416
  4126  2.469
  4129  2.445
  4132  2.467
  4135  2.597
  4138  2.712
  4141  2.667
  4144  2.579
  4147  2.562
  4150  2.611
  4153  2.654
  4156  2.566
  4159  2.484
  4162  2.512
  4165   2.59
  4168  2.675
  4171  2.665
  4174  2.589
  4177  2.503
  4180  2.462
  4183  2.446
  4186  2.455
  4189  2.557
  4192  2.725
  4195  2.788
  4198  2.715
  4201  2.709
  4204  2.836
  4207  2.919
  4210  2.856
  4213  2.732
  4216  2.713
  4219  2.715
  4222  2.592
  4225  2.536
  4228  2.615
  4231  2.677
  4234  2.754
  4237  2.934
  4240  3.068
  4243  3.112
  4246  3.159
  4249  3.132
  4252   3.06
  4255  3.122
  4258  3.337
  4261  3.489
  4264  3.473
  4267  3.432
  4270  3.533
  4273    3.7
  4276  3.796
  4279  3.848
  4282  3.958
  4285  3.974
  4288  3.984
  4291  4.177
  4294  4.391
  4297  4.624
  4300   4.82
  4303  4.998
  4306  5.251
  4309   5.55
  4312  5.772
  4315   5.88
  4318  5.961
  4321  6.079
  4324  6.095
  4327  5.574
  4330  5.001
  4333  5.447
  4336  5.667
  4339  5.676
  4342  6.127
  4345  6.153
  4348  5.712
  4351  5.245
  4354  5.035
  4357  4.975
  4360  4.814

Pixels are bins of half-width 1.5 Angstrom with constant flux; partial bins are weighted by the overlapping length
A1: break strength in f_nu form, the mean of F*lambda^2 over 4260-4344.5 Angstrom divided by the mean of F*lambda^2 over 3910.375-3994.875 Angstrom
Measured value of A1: 1.84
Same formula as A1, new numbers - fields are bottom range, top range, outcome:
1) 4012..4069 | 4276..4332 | 2.24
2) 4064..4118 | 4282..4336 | 2.31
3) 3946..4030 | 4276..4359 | 2.17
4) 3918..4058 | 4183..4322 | 1.45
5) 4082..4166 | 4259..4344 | 2.08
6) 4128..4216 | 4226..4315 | 1.52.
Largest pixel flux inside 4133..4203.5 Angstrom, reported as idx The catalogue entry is 2.788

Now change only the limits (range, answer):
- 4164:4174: 2.675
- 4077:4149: 2.712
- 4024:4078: 2.622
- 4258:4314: 5.772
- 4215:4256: 3.159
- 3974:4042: 2.985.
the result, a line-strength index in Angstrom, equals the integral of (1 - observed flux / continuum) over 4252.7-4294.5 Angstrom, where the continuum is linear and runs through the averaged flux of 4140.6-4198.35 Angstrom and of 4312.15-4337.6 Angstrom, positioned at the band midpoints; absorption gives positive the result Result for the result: 8.83 Angstrom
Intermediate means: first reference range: 2.59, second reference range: 5.72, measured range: 3.7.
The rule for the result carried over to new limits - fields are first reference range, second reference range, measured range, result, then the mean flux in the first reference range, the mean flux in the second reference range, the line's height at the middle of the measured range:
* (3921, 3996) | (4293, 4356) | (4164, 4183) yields 8.1 Angstrom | 3.04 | 5.48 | 4.47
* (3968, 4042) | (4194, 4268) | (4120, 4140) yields 2.3 Angstrom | 2.69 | 2.94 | 2.83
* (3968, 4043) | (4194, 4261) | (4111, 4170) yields 5.7 Angstrom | 2.69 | 2.88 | 2.81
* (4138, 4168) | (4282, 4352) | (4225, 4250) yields 6.8 Angstrom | 2.59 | 5.28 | 3.98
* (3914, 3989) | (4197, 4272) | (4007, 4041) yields 5.3 Angstrom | 3.11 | 2.98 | 3.07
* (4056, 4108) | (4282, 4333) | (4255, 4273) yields 4.5 Angstrom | 2.48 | 5.11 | 4.6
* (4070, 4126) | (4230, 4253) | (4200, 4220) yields 0.6 Angstrom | 2.46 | 2.99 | 2.88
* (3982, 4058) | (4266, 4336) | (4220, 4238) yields 6.6 Angstrom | 2.6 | 4.8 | 4.24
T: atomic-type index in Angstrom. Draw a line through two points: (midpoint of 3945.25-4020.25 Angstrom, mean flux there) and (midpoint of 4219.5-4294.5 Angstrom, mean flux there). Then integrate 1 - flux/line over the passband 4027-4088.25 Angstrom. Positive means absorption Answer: 10.0 Angstrom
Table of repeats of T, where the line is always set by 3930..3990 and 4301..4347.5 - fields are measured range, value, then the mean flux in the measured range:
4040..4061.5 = 7.2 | 2.46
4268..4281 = 3.9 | 3.72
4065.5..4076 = 3.8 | 2.43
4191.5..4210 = 7.7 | 2.79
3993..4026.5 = 7.6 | 2.62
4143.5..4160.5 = 7.1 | 2.58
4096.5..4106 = 3.9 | 2.41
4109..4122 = 5.5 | 2.4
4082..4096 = 4.8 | 2.61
